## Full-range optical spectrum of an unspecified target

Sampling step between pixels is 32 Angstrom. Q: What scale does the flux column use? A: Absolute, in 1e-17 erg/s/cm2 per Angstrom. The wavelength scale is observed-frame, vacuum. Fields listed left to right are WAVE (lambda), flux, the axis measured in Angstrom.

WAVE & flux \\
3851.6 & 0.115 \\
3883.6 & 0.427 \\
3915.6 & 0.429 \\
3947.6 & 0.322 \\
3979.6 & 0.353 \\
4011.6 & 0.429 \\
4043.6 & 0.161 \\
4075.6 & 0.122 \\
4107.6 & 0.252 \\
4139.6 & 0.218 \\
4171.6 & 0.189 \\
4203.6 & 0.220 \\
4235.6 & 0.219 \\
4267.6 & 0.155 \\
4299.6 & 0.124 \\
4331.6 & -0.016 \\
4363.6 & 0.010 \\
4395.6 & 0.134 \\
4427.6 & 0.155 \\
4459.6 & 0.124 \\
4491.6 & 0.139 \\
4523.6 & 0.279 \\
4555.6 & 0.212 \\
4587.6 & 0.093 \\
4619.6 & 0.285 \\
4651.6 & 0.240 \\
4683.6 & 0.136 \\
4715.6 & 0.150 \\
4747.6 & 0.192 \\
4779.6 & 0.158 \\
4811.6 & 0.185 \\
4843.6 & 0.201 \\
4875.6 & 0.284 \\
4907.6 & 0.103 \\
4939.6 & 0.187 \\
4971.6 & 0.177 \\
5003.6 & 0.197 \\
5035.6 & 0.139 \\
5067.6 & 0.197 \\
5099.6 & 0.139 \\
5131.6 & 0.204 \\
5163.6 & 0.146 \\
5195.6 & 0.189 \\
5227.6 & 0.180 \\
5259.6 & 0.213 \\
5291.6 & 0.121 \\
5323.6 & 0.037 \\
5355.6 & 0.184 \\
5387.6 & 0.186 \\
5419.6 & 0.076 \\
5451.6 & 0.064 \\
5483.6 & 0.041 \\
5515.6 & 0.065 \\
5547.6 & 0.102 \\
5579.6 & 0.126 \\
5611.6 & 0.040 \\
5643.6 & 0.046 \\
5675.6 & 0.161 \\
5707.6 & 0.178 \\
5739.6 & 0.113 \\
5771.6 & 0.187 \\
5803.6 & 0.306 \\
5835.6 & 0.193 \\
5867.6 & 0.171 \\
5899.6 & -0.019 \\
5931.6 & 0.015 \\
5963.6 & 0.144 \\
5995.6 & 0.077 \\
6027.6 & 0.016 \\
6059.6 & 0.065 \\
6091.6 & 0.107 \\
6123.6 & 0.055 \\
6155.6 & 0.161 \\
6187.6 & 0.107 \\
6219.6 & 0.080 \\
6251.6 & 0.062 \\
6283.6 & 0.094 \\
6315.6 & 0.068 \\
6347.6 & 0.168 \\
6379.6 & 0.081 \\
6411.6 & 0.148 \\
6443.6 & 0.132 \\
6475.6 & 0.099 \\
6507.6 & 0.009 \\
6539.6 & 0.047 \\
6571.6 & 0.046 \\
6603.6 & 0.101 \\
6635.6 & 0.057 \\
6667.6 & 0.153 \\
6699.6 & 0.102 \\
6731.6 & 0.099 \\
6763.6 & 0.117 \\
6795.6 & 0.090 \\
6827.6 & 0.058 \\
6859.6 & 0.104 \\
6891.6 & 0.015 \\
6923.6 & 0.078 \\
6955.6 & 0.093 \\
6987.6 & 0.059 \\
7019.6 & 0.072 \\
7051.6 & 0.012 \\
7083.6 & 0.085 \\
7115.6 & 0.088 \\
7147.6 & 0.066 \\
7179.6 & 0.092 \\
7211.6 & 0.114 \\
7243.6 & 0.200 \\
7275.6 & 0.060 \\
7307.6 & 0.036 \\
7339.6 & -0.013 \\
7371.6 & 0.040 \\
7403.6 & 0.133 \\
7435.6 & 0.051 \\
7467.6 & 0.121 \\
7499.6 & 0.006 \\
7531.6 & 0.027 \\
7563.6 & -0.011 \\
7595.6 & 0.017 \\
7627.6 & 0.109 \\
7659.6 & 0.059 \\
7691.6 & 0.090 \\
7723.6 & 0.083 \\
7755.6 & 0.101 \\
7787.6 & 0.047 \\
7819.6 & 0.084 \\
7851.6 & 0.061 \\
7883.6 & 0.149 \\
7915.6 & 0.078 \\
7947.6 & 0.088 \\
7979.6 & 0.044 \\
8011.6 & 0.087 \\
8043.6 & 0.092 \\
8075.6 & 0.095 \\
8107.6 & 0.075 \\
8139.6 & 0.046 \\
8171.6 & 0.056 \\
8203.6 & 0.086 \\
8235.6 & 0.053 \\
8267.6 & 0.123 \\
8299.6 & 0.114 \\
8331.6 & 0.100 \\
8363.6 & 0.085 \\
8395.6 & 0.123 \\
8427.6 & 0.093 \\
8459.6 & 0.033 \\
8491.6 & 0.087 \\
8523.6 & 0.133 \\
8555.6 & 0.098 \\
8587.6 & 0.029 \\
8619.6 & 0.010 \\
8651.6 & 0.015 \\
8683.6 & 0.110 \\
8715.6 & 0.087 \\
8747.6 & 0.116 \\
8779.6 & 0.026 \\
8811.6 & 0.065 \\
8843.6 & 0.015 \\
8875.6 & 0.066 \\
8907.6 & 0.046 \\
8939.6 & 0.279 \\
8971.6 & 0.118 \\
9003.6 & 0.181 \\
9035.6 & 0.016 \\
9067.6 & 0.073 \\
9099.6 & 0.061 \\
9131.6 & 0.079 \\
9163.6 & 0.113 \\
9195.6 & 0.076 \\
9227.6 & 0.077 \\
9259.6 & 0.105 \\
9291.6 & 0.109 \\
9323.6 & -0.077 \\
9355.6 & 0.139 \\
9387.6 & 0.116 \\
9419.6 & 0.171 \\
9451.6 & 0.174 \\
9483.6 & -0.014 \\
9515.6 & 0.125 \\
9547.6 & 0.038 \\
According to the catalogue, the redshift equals 1.40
